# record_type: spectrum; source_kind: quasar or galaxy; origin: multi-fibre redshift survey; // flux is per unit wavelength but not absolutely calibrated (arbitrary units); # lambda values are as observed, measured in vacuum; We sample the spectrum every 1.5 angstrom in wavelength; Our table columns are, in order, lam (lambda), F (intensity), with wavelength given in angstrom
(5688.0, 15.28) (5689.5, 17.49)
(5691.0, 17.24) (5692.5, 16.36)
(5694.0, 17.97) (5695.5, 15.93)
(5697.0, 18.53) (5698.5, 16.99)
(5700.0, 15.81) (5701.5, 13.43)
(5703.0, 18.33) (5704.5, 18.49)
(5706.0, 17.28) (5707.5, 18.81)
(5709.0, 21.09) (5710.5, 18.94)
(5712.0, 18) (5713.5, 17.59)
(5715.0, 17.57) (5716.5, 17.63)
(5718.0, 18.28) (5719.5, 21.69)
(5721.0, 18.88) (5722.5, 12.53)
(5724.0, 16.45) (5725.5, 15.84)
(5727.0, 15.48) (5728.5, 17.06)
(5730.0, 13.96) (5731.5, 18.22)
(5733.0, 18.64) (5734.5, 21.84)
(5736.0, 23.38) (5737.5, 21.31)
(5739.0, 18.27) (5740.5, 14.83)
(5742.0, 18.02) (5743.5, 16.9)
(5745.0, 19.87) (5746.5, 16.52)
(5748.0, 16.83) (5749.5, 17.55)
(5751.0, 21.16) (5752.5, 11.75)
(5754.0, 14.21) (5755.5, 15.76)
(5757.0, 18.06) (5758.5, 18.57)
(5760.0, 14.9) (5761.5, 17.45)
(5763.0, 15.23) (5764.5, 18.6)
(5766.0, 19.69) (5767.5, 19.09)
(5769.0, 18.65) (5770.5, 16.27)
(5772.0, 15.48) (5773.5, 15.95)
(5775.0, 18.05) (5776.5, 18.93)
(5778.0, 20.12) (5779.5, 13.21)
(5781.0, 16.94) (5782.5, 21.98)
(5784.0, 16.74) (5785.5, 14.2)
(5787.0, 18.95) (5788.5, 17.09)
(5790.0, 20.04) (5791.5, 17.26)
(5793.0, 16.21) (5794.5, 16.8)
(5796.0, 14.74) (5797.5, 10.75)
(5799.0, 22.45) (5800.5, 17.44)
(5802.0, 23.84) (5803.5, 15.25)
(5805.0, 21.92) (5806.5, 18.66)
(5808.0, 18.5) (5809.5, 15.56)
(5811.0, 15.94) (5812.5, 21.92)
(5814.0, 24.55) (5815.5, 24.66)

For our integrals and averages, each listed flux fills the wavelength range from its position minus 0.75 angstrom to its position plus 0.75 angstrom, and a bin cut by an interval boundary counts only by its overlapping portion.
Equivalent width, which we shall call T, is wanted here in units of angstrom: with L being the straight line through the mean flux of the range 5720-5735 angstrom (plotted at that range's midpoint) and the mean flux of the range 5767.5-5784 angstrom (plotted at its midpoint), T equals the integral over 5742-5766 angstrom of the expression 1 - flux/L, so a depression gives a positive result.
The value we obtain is 0.4 angstrom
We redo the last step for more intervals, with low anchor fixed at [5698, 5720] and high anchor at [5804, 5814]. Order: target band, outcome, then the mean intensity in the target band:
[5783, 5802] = 1.7 angstrom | 17.2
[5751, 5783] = 2.5 angstrom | 17.1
